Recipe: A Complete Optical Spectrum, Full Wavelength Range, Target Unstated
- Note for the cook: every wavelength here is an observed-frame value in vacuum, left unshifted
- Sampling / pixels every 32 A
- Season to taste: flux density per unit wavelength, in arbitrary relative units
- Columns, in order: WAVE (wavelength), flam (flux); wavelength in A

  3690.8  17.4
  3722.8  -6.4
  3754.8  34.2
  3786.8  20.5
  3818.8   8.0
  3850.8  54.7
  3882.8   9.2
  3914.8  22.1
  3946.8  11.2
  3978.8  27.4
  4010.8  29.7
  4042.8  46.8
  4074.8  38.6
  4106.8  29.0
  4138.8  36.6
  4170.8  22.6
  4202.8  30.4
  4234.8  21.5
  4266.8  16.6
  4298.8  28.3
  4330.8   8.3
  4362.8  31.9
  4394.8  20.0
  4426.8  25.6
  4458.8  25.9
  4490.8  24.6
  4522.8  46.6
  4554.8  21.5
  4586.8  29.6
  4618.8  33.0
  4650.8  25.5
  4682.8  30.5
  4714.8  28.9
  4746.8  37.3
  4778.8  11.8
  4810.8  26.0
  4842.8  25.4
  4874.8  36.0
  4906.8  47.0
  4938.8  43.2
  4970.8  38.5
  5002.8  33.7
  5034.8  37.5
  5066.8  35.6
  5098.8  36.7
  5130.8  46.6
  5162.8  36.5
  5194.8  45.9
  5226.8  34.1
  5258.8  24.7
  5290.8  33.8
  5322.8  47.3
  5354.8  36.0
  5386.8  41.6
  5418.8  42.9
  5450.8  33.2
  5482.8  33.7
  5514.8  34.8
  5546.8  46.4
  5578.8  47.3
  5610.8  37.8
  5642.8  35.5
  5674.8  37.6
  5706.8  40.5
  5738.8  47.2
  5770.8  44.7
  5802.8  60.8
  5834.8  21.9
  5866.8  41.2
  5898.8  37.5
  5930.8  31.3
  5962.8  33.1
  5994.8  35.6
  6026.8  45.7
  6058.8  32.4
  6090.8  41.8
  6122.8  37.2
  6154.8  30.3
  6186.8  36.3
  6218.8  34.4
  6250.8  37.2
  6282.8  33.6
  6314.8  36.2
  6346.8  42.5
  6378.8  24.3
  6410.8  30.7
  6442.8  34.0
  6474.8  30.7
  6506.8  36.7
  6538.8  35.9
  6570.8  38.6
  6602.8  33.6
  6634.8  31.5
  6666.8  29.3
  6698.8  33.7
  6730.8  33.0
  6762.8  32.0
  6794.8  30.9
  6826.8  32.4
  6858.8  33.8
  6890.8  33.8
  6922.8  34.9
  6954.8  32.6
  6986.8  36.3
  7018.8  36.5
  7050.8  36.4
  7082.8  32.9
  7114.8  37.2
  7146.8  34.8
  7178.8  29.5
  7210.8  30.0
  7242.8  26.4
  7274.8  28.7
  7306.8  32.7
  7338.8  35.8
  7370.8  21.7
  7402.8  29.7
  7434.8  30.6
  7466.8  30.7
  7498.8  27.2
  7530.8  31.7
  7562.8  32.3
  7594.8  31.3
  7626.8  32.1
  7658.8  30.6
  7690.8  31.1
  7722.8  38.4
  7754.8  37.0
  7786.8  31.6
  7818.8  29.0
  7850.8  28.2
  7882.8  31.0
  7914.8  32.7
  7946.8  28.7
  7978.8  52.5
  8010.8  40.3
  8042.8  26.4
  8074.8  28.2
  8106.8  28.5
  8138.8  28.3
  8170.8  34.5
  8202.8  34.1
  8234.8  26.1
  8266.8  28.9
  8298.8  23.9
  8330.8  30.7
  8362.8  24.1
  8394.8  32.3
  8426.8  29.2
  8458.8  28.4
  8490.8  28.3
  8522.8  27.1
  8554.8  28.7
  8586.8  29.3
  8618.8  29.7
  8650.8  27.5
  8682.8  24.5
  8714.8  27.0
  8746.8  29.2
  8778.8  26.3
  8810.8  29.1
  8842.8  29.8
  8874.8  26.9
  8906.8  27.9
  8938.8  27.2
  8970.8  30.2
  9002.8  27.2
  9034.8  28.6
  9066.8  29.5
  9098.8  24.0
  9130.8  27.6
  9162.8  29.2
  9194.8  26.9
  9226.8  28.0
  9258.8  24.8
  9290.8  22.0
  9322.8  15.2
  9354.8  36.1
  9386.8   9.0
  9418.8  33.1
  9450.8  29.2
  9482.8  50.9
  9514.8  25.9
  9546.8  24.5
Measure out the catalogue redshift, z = 0.22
